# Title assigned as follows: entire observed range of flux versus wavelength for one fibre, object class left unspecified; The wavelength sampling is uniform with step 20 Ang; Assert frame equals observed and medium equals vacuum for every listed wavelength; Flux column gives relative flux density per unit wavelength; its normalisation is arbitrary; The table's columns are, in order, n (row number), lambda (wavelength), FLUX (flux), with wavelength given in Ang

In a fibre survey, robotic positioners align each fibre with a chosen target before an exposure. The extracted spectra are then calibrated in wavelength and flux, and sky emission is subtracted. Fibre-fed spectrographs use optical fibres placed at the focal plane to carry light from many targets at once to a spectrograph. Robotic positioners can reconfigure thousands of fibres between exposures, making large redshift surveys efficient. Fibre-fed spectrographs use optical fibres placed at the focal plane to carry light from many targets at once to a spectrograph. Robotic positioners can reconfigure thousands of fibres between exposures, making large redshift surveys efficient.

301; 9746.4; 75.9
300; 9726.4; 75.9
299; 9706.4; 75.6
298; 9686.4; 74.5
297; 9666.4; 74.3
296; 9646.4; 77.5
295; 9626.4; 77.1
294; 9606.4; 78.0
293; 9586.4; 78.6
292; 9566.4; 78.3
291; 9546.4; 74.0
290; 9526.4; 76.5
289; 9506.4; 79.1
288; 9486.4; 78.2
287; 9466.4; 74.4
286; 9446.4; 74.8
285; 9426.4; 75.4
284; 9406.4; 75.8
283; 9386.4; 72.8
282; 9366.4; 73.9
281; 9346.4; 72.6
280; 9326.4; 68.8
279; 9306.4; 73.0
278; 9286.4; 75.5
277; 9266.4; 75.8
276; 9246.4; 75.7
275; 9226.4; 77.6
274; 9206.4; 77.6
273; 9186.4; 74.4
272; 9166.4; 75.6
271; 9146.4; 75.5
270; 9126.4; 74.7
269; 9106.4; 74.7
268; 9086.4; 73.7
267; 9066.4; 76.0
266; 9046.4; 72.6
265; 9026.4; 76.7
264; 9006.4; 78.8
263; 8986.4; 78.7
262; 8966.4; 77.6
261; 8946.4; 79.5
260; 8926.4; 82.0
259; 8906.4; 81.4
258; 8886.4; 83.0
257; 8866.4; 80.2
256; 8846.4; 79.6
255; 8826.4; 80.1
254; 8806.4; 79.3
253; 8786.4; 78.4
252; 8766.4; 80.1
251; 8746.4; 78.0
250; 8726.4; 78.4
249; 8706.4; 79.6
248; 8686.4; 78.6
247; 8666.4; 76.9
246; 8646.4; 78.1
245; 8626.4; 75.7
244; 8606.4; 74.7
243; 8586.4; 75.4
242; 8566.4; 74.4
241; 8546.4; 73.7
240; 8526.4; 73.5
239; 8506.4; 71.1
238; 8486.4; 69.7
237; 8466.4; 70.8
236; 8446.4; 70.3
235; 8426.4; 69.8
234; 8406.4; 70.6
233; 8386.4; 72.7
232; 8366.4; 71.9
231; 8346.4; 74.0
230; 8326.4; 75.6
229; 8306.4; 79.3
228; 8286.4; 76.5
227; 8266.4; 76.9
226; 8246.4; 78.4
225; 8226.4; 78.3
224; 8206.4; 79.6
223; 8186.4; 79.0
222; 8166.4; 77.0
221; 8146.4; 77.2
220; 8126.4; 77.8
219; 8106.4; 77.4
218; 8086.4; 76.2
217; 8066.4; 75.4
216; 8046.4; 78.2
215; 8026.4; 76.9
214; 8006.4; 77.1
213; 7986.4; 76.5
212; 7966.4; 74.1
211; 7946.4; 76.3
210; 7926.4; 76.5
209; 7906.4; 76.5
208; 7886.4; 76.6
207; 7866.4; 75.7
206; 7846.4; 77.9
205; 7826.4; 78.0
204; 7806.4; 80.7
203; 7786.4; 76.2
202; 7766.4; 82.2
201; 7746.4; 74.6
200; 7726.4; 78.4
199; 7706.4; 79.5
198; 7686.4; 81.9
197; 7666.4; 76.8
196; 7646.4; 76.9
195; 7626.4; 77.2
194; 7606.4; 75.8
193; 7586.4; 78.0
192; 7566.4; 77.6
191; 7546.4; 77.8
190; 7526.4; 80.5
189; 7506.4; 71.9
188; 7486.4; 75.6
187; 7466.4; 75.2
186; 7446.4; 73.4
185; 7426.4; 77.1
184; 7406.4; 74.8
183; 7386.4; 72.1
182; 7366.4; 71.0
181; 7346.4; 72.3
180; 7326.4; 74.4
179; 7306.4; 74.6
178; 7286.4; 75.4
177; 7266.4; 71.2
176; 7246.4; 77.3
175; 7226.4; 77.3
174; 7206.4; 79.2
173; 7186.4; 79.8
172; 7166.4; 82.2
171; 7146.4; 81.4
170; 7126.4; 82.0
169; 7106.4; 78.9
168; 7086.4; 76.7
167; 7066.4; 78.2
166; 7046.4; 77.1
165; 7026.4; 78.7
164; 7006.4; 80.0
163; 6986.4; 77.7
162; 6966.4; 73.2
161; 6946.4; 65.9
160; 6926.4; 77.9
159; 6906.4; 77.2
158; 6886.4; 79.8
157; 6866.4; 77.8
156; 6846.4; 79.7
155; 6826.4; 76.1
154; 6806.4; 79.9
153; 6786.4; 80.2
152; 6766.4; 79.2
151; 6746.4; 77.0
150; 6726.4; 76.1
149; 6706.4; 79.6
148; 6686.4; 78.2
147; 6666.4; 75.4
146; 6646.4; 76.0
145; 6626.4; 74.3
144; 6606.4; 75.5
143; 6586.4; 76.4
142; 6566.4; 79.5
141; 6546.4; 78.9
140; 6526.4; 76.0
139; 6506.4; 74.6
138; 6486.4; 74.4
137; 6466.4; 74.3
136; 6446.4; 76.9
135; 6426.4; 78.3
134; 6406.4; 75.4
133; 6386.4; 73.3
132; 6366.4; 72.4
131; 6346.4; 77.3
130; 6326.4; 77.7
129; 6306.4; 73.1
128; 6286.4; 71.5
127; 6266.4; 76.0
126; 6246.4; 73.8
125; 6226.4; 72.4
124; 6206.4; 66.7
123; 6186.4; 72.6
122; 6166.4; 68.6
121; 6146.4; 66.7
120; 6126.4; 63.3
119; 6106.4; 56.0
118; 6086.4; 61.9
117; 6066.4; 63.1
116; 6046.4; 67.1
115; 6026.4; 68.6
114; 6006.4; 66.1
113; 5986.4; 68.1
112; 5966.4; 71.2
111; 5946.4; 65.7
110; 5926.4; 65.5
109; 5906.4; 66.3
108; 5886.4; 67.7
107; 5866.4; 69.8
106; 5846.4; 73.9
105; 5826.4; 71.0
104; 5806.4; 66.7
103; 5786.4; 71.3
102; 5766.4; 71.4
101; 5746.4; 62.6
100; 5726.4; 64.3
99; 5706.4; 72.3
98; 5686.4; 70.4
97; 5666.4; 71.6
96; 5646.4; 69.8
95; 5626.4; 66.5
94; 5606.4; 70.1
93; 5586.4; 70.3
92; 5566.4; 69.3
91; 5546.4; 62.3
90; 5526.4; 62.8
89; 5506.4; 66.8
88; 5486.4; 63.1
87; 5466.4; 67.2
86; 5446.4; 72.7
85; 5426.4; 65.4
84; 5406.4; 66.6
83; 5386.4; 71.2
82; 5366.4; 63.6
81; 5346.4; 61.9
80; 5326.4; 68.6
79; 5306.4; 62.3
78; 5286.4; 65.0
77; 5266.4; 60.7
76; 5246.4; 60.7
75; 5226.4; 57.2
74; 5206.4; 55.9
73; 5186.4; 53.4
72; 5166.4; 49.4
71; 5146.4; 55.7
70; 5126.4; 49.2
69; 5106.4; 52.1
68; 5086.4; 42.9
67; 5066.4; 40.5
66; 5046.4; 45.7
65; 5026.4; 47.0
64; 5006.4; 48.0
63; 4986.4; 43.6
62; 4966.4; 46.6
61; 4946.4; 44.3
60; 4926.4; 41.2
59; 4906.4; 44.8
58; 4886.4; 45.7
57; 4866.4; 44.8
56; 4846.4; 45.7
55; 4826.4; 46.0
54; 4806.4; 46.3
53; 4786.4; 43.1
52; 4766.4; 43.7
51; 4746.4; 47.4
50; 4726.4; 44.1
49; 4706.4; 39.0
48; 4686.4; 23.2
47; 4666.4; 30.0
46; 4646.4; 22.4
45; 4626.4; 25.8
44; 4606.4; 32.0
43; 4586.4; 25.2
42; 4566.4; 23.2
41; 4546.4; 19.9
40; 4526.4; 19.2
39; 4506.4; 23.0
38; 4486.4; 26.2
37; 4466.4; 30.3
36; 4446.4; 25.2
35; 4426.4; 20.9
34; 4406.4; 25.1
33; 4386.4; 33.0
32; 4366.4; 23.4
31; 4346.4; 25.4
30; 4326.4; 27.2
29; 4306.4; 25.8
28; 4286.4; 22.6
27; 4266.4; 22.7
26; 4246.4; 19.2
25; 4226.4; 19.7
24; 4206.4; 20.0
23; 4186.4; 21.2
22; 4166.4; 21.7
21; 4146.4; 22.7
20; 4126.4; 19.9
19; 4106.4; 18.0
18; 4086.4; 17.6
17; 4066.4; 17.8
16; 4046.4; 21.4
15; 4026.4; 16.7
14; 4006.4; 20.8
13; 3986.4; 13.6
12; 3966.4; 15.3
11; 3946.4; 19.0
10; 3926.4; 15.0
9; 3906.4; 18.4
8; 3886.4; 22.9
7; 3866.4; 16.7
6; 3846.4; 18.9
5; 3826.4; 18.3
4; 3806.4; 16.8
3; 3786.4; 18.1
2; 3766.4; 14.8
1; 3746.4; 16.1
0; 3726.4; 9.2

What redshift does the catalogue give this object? 0.18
